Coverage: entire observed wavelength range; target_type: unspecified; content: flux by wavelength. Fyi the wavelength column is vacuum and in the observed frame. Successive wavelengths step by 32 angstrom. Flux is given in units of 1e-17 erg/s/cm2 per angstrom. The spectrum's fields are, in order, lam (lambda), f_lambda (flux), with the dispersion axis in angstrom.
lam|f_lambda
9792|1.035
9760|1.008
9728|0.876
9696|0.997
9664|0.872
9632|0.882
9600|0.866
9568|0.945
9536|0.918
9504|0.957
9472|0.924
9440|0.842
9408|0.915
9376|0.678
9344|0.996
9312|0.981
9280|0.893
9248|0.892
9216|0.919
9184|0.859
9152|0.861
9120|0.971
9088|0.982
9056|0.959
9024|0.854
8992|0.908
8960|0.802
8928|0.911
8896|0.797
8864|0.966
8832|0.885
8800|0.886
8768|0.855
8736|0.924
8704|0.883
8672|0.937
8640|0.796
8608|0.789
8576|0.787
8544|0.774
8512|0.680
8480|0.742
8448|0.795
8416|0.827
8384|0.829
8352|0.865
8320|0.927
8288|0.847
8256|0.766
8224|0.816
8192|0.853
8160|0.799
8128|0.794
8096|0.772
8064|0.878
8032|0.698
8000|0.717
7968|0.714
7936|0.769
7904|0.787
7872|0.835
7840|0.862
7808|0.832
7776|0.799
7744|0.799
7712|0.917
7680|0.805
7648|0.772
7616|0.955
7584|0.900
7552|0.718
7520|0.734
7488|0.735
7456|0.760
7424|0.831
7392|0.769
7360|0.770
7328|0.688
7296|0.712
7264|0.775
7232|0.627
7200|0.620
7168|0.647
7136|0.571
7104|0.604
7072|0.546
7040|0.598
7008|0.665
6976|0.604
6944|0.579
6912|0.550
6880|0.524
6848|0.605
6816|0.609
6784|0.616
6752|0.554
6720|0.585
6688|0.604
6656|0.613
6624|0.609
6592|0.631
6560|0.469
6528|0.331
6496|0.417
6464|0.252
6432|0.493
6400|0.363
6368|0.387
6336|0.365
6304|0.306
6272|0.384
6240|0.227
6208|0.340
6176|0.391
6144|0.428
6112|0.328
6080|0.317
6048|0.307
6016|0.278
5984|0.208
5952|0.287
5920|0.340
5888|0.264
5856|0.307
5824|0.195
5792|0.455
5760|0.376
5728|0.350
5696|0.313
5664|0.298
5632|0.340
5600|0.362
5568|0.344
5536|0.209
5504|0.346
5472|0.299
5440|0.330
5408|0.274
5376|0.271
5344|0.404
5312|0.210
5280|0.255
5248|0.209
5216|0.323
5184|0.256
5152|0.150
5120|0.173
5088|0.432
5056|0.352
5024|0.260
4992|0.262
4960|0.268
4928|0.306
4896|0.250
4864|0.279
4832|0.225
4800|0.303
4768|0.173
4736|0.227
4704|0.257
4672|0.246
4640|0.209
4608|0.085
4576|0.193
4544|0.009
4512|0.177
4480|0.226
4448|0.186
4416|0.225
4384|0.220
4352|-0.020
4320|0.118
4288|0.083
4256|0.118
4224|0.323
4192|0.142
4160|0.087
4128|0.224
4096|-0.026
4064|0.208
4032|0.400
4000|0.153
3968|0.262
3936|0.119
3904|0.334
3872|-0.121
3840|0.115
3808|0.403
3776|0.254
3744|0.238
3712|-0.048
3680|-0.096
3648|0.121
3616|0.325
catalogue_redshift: 0.644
